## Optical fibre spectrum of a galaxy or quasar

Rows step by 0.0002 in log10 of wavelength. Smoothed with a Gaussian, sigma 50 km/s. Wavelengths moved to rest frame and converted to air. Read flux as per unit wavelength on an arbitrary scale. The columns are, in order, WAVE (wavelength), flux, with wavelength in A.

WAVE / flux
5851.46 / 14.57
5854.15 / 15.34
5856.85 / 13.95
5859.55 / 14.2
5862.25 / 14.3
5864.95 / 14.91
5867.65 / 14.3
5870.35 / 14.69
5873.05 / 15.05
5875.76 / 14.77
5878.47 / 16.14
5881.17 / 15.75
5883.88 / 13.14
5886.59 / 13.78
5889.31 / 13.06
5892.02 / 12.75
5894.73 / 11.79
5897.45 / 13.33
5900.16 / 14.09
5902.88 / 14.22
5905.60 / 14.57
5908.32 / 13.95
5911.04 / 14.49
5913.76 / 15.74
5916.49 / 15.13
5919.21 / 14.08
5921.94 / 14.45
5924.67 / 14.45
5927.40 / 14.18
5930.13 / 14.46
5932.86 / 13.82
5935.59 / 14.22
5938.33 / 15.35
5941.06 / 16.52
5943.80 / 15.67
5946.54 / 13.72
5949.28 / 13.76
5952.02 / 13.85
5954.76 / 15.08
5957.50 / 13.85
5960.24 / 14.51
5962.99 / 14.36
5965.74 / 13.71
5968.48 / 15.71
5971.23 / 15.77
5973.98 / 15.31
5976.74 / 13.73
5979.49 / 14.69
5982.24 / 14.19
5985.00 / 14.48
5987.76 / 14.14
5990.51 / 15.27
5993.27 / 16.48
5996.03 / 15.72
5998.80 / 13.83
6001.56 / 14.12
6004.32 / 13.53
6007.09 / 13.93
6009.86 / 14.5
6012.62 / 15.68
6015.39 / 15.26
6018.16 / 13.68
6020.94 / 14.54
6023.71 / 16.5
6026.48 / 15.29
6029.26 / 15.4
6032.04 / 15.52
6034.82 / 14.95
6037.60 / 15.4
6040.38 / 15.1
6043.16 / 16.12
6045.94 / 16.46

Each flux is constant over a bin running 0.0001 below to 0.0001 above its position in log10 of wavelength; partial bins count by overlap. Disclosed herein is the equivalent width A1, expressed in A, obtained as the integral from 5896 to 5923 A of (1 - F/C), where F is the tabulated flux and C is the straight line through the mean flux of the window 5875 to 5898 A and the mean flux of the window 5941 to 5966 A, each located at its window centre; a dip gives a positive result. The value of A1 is -0.7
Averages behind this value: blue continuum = 13.8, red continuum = 14.4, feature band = 14.4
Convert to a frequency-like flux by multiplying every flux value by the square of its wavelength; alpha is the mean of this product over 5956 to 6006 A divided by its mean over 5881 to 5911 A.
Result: 1.1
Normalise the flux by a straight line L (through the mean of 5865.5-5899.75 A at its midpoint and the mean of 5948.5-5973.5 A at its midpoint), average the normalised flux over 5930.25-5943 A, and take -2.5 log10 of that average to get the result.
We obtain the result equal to -0.04 mag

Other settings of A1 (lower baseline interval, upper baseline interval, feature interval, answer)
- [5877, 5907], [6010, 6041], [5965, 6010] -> 0.4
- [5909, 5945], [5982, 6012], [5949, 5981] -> 0.3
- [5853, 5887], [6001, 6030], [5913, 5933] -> 0.2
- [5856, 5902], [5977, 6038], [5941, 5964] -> 0.1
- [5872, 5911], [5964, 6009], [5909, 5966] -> -0.9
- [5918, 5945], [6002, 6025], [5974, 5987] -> 0.3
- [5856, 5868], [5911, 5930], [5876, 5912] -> 1.4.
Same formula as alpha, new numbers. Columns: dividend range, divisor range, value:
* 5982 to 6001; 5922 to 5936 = 1.07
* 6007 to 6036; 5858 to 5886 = 1.08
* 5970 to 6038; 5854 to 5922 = 1.08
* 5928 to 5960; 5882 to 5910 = 1.09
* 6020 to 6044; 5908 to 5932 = 1.10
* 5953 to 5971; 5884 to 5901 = 1.14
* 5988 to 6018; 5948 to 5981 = 1.03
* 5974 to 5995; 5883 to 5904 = 1.15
